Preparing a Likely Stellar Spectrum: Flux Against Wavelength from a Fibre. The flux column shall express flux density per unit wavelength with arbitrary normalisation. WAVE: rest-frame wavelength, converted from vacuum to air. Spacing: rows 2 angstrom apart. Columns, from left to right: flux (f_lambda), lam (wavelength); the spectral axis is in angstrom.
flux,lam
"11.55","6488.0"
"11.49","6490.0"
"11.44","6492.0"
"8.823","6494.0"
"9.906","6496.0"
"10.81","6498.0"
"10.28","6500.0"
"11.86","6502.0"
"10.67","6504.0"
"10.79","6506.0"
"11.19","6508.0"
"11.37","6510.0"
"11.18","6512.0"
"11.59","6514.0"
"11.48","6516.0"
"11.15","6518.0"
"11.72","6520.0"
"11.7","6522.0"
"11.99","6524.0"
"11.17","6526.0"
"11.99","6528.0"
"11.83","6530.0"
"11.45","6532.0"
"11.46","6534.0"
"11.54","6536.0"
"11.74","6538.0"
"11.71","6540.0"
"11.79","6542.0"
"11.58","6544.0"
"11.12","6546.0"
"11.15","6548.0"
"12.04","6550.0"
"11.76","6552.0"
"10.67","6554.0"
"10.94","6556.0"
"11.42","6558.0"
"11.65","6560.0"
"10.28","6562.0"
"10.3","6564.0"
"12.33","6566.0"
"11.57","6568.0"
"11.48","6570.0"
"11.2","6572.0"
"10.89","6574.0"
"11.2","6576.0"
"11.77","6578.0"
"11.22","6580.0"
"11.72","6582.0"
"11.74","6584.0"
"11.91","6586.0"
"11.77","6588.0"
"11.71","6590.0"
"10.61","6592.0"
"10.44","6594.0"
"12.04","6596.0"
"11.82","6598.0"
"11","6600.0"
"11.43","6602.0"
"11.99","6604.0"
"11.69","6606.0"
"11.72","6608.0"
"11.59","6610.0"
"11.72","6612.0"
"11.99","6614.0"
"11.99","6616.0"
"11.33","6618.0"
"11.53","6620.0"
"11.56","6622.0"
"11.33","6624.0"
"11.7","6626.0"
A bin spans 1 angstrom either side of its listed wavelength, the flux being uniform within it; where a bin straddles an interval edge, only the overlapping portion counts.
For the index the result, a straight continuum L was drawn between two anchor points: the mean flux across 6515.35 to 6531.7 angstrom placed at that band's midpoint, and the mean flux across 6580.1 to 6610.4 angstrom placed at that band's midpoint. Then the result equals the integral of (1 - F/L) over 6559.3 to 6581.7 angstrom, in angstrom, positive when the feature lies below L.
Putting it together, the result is 0.57 angstrom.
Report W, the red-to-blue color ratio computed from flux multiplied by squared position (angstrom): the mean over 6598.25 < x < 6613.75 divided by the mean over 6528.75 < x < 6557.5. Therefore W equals 1.03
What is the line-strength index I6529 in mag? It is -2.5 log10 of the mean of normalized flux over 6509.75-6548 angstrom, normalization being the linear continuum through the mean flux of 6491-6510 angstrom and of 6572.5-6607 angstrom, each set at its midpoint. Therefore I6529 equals -0.060 mag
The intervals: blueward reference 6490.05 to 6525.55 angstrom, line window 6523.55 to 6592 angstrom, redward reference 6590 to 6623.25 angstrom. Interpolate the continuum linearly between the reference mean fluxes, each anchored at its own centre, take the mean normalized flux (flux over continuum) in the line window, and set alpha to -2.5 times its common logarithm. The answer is -0.015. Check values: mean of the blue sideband 11.1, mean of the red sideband 11.5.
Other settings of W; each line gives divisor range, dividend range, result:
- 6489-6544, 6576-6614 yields 1.05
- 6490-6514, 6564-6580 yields 1.08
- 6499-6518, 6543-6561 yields 1.03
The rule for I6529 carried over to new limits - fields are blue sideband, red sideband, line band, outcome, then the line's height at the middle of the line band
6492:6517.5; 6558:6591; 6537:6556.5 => -0.03 mag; 11.2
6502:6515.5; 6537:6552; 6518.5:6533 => -0.03 mag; 11.4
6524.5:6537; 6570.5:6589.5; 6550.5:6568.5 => 0.03 mag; 11.5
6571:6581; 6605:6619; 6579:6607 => 0.00 mag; 11.5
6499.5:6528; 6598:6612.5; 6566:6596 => 0.01 mag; 11.5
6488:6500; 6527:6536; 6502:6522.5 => -0.02 mag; 11.1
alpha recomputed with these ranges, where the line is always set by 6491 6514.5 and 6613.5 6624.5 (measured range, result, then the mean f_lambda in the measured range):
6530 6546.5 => -0.050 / 11.6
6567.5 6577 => 0.004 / 11.3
